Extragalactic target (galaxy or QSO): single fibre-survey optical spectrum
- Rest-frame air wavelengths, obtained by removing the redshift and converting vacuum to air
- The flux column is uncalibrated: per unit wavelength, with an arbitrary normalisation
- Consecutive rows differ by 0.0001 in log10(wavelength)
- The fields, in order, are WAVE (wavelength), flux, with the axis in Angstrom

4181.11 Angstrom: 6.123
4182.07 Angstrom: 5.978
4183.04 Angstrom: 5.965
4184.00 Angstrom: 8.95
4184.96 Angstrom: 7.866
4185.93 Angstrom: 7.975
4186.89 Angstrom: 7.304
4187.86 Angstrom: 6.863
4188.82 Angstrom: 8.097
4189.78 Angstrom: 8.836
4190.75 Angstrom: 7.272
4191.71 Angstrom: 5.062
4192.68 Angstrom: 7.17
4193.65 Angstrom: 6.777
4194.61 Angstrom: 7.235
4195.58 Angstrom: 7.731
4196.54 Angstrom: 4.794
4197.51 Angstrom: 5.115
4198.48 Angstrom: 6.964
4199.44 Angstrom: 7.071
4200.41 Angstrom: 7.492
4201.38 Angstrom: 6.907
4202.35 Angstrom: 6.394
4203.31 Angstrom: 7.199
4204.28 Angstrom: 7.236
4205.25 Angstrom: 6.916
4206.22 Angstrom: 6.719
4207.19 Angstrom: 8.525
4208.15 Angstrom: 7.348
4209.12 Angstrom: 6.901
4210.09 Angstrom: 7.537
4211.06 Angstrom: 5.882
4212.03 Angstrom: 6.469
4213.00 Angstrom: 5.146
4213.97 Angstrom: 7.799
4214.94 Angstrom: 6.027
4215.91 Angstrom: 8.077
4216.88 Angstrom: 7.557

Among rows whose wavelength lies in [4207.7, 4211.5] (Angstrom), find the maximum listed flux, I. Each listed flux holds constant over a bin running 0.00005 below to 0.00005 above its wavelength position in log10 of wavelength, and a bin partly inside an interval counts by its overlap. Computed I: 7.537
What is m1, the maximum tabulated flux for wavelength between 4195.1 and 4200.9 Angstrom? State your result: 7.731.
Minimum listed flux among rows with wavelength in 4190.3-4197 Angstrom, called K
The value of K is 4.794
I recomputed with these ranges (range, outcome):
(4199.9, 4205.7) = 7.492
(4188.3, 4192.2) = 8.836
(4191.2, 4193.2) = 7.17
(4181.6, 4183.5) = 5.978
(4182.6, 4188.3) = 8.95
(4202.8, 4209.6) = 8.525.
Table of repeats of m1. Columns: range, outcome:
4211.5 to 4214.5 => 7.799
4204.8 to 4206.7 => 6.916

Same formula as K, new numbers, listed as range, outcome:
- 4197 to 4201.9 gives 5.115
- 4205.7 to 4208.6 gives 6.719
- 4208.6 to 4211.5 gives 5.882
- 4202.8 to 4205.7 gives 6.916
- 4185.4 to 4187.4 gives 7.304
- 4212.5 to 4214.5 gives 5.146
